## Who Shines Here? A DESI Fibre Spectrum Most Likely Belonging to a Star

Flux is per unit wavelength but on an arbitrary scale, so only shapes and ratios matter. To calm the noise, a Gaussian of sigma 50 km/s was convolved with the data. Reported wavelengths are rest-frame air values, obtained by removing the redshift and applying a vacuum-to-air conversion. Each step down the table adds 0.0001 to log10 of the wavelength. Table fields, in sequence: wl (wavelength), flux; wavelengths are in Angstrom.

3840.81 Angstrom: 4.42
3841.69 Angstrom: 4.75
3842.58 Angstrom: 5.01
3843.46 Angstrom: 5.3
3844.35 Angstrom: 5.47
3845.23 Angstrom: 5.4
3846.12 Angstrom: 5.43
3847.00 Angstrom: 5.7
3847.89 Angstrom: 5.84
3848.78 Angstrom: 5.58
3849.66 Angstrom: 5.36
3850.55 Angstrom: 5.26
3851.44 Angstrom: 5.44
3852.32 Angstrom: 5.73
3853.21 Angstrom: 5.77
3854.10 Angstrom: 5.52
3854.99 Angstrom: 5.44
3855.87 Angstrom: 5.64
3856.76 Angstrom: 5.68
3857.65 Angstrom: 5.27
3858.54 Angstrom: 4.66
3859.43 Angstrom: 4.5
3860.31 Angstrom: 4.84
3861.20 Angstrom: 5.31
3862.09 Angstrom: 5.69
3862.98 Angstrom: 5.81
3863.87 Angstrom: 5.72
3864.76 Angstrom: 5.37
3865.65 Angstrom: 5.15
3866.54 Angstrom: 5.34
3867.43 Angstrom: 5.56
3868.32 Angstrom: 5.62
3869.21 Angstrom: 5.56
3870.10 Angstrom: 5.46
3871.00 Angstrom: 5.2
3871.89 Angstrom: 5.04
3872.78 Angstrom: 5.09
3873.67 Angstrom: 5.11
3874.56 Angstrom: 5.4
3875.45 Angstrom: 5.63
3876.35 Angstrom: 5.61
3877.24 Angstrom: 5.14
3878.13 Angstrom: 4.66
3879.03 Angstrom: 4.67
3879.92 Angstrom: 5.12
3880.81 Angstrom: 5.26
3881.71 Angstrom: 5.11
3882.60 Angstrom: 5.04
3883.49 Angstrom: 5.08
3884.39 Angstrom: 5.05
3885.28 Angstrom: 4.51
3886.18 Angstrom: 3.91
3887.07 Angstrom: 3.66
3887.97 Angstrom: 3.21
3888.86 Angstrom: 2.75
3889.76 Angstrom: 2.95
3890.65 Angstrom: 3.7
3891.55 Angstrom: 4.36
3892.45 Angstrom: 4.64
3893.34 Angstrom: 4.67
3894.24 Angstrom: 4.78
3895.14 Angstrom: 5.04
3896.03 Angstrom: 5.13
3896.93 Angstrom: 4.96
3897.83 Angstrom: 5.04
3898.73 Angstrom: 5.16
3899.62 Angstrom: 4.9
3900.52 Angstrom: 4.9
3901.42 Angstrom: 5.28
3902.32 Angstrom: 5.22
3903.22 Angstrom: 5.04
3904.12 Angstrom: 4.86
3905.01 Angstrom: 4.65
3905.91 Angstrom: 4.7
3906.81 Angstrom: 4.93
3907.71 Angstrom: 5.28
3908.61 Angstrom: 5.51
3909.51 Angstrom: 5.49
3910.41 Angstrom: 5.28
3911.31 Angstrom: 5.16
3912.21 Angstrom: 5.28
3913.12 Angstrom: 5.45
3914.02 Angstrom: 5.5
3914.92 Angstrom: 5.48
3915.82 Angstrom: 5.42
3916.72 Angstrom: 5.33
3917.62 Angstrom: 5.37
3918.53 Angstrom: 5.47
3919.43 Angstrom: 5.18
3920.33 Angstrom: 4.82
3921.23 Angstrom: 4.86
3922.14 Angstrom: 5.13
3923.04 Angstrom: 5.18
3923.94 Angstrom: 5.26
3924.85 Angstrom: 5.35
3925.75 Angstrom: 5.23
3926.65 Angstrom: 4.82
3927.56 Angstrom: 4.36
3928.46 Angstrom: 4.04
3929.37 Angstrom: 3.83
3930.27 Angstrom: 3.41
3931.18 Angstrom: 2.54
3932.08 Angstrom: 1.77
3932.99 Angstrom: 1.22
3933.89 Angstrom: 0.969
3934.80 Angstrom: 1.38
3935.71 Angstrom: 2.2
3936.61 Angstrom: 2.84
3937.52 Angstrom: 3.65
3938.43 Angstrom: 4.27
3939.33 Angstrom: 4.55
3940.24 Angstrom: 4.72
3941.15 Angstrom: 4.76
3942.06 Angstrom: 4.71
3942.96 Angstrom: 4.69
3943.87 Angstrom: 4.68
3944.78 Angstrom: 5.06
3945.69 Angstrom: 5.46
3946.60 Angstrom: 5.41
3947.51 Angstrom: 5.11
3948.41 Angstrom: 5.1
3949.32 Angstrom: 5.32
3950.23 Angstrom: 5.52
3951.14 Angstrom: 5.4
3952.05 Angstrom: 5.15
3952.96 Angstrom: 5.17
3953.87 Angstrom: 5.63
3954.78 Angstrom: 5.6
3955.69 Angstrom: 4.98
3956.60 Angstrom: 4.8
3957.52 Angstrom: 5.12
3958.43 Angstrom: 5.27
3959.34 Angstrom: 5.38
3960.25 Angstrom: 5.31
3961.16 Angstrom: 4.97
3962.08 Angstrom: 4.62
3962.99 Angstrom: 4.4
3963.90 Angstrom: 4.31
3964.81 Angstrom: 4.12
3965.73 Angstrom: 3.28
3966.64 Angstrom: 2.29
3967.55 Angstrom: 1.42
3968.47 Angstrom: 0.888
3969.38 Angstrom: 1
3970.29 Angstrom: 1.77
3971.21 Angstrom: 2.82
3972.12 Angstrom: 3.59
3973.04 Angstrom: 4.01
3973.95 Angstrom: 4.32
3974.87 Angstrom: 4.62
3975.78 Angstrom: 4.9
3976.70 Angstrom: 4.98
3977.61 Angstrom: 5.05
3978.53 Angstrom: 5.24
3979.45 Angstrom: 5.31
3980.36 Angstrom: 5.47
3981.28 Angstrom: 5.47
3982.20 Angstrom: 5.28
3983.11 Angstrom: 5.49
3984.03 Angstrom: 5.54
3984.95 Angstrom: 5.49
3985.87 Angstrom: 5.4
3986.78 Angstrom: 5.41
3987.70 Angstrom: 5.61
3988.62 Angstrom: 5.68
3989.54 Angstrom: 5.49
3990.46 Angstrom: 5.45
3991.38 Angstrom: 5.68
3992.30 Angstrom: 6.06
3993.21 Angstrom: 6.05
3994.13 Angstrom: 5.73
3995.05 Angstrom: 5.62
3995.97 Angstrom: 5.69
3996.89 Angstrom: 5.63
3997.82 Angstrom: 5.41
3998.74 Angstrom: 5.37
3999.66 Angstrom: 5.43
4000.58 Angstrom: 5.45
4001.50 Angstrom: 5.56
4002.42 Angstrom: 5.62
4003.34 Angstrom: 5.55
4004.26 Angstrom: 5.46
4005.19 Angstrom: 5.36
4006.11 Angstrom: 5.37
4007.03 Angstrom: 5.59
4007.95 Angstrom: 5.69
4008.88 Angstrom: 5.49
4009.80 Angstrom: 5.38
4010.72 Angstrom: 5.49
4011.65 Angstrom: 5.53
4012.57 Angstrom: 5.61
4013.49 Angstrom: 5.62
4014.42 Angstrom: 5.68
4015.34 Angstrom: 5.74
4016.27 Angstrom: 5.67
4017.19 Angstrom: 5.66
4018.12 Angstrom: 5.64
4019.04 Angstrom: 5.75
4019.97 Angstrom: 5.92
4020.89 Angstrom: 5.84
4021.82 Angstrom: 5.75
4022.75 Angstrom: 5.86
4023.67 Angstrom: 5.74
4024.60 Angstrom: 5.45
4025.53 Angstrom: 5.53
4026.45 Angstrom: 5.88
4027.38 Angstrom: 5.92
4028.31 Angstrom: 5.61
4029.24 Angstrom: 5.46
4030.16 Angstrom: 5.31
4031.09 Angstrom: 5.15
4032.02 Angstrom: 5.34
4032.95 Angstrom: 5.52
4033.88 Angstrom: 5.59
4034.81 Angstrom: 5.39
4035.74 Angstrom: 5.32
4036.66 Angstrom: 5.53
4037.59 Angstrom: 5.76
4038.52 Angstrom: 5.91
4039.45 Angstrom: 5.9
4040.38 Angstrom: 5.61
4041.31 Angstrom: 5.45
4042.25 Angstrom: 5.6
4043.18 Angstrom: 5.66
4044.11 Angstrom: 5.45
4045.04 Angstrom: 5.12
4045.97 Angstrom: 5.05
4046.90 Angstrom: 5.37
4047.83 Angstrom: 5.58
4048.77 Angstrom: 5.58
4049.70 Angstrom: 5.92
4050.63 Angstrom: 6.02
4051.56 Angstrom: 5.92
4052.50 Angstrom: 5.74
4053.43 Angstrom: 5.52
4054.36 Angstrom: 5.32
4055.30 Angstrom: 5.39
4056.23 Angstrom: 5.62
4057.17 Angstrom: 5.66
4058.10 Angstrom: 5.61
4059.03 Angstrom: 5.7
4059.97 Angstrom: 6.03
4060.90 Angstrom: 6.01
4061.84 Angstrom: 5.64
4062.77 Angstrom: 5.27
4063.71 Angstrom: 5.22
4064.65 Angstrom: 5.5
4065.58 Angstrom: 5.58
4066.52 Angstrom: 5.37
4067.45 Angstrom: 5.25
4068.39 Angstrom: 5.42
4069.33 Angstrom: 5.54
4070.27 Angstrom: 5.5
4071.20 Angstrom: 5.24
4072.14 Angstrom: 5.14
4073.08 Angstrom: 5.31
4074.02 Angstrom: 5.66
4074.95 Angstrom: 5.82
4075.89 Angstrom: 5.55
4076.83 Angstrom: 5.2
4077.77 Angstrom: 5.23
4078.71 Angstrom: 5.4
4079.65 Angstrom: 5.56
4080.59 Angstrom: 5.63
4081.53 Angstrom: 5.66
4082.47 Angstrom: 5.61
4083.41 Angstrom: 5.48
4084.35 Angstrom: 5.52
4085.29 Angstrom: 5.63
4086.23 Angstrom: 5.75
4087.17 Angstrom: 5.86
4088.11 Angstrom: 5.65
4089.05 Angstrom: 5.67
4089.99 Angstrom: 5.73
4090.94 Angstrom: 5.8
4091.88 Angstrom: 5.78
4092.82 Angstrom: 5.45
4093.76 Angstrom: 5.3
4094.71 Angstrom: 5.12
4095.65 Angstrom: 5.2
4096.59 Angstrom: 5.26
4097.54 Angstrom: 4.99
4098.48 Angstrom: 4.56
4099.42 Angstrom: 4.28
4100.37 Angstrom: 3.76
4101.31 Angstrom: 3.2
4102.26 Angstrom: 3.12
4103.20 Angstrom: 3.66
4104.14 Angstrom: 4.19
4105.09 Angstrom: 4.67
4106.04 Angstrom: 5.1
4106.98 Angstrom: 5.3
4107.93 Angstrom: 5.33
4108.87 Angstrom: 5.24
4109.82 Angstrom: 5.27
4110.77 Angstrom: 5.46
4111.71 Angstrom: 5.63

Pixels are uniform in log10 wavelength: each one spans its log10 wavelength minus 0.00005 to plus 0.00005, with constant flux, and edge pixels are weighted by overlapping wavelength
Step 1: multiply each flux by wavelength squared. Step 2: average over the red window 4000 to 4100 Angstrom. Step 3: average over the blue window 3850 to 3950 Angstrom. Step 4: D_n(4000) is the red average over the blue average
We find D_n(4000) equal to 1.25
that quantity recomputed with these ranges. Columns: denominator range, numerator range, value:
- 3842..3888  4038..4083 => 1.17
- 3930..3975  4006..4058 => 1.46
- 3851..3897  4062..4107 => 1.16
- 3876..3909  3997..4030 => 1.26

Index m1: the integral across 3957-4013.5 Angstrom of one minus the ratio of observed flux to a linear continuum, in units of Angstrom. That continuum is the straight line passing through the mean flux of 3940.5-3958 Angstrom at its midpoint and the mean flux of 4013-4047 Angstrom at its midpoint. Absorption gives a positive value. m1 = 4.7 Angstrom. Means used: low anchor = 5.14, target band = 4.9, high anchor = 5.59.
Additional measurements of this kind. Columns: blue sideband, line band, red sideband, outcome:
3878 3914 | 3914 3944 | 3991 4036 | 4.88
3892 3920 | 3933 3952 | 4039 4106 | 3.46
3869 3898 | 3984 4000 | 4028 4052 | -0.92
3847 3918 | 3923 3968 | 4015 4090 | 8.36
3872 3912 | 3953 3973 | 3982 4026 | 5.23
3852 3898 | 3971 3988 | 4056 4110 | 0.51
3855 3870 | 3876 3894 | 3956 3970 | 2.04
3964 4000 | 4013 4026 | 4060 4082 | -1.81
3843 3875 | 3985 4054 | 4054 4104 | -3.44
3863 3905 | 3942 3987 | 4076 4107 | 3.36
